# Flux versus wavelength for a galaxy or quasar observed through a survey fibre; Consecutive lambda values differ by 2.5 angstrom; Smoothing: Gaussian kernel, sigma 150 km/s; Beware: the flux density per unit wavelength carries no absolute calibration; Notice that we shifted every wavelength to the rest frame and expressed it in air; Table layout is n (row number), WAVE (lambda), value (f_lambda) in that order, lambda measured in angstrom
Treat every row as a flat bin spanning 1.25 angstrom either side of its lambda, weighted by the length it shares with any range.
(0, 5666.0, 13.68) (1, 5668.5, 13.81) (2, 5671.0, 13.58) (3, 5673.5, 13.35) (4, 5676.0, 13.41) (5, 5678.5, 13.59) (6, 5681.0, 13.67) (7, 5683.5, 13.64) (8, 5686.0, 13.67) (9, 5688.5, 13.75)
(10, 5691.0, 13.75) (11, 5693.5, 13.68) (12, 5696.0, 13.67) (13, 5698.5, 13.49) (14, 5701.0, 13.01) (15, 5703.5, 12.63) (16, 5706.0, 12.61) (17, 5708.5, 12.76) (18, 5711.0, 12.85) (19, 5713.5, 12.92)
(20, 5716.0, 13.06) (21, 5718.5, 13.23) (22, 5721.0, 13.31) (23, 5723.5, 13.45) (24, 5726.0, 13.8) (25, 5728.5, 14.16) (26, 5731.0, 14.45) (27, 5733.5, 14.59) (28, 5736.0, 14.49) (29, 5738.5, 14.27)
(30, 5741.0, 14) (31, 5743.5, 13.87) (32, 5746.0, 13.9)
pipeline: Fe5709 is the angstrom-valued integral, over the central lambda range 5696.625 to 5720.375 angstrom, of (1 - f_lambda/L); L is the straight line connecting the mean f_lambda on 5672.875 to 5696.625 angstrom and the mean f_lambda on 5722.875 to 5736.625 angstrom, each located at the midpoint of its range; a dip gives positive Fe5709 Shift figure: 1.6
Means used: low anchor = 13.6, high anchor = 14.2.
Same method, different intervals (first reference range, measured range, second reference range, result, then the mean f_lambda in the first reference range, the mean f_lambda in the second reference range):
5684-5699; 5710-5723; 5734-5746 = 0.77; 13.7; 14.2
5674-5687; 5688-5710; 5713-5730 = 0.46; 13.6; 13.5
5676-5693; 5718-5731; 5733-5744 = 0.37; 13.7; 14.2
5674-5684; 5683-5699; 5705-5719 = -0.43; 13.6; 12.9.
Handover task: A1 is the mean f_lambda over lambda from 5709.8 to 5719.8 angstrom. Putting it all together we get 13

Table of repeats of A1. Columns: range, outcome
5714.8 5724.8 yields 13.3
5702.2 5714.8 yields 12.8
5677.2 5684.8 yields 13.6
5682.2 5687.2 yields 13.7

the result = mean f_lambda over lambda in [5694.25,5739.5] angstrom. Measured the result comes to 13.5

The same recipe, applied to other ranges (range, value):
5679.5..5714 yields 13.3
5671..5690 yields 13.6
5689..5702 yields 13.5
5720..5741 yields 14.1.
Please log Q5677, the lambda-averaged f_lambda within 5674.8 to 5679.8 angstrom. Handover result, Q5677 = 13.5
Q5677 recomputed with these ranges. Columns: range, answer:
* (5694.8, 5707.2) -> 13.1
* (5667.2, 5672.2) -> 13.7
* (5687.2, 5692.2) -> 13.7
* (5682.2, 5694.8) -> 13.7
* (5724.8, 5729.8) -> 14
